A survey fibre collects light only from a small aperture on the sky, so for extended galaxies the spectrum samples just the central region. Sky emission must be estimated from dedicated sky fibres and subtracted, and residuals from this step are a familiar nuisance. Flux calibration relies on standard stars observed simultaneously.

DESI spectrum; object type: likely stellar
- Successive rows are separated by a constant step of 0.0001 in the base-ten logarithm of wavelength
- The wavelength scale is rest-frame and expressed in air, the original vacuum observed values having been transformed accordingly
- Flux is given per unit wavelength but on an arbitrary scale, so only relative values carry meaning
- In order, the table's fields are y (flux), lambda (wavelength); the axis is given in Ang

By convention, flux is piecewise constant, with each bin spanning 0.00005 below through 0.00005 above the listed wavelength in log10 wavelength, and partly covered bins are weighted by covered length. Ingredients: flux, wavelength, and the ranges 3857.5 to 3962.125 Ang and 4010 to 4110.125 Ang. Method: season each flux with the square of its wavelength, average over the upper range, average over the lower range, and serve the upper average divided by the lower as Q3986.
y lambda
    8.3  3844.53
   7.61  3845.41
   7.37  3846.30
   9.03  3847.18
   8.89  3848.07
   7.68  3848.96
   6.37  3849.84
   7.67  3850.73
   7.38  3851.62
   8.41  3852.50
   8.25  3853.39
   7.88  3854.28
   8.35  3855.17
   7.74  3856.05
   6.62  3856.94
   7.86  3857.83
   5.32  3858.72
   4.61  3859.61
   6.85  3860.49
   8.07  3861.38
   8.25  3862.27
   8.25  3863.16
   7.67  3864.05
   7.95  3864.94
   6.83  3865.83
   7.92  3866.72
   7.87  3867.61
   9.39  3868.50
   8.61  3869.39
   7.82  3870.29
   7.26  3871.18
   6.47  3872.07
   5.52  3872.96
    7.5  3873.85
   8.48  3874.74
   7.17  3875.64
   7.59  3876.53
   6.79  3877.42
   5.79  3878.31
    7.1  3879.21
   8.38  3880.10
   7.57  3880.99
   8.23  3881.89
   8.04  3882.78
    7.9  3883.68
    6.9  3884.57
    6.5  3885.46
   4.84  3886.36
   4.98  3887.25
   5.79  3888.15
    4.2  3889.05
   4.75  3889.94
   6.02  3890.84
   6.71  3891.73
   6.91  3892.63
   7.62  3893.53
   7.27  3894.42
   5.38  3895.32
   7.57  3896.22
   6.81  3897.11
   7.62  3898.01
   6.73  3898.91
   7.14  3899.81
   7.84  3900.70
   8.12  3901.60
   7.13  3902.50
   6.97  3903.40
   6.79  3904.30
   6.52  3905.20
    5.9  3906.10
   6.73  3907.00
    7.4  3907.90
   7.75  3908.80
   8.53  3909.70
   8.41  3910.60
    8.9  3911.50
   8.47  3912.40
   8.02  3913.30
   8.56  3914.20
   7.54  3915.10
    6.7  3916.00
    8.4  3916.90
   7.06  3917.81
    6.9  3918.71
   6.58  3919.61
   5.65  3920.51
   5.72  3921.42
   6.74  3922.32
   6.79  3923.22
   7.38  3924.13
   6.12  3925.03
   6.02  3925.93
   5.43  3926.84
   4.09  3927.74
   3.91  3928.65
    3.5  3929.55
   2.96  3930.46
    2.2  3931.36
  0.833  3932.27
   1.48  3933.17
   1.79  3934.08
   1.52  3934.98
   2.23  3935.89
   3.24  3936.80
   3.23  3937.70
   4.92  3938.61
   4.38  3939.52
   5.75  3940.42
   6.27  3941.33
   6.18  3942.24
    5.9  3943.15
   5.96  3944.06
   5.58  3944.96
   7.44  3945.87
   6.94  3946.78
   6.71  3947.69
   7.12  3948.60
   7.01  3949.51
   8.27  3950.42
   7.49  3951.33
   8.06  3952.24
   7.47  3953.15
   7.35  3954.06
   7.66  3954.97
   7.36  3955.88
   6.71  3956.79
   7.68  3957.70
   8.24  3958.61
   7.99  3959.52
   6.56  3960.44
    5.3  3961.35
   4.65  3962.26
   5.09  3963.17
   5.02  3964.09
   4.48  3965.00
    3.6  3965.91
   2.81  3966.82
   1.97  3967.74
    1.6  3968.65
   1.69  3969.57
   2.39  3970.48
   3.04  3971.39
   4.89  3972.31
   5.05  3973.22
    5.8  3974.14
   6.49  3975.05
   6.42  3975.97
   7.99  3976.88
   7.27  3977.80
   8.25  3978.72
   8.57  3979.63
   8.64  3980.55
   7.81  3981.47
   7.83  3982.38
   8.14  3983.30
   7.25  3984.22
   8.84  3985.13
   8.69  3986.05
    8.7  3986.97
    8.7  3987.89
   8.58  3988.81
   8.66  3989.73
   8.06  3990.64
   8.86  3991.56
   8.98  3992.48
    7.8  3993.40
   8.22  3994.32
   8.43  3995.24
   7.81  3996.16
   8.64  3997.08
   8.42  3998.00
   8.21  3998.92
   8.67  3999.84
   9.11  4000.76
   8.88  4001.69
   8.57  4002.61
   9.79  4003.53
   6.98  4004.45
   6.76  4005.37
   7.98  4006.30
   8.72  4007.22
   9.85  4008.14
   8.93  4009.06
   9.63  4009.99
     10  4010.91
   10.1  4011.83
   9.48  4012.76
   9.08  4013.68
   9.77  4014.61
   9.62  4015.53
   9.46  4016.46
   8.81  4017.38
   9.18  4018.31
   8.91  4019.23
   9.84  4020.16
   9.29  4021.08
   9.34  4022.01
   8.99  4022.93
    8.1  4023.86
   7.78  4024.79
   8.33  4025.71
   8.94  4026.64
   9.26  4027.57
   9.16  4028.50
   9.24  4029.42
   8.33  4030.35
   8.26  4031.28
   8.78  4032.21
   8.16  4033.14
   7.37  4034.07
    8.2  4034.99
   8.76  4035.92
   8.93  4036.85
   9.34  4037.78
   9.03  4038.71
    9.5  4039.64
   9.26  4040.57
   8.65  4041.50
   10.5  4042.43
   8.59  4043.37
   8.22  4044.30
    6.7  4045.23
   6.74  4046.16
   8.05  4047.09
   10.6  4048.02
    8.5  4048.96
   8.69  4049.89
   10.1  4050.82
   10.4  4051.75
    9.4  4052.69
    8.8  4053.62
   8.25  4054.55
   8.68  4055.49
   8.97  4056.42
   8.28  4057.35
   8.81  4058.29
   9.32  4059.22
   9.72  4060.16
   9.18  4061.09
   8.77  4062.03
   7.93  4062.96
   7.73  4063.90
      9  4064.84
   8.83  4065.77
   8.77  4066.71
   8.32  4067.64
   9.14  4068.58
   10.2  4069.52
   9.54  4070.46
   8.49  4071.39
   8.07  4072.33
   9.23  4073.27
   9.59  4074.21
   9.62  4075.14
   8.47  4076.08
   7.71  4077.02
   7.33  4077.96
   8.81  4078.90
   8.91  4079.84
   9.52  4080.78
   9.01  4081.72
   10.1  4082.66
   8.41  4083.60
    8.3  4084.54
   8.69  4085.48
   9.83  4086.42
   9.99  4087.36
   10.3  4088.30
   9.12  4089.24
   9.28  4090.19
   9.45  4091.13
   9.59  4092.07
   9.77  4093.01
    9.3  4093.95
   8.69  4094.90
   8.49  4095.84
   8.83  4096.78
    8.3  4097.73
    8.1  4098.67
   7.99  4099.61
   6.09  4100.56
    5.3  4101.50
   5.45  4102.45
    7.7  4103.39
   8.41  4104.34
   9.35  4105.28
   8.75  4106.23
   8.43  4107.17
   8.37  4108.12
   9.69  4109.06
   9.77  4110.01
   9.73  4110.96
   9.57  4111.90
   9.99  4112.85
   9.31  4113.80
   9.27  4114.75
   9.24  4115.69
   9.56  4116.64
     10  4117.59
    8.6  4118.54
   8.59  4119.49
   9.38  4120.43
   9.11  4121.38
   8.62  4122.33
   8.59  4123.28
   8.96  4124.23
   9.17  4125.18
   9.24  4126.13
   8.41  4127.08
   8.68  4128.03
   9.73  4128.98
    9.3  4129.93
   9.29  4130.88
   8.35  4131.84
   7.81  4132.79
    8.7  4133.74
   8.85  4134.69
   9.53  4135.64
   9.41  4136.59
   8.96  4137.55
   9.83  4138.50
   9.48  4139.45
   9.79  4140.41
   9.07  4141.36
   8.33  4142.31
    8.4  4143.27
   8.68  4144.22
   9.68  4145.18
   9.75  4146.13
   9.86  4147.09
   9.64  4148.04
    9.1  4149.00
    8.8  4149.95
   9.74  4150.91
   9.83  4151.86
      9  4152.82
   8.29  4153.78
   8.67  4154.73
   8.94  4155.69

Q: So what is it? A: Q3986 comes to 1.5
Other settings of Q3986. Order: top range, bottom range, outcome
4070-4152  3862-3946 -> 1.55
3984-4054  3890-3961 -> 1.46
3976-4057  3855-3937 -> 1.42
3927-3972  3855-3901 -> 0.73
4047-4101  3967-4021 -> 1.18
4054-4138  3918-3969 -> 1.78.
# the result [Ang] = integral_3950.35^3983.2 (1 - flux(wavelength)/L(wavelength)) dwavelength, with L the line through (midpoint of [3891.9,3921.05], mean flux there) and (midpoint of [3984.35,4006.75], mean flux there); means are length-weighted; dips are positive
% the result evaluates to 8.21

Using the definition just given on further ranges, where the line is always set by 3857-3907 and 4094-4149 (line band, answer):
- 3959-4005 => 5.4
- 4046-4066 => -1.3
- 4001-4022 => -2.8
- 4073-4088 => -0.8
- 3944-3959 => 0.6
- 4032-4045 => -0.9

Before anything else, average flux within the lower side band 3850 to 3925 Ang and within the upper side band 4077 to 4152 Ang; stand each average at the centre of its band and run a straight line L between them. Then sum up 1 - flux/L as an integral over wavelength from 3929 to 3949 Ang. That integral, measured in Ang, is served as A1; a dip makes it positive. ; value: 8.5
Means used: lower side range 7.18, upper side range 8.94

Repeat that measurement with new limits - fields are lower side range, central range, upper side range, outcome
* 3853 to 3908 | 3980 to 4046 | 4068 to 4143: -4.4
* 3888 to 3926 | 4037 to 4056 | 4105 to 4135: -1.2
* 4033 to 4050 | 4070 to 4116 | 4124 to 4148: 0.4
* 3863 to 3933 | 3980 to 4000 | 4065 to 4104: -1.7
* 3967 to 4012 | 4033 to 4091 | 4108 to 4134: -3.4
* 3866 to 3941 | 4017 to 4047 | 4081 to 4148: -2.9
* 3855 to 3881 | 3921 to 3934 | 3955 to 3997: 4.7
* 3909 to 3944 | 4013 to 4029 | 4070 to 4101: -3.3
